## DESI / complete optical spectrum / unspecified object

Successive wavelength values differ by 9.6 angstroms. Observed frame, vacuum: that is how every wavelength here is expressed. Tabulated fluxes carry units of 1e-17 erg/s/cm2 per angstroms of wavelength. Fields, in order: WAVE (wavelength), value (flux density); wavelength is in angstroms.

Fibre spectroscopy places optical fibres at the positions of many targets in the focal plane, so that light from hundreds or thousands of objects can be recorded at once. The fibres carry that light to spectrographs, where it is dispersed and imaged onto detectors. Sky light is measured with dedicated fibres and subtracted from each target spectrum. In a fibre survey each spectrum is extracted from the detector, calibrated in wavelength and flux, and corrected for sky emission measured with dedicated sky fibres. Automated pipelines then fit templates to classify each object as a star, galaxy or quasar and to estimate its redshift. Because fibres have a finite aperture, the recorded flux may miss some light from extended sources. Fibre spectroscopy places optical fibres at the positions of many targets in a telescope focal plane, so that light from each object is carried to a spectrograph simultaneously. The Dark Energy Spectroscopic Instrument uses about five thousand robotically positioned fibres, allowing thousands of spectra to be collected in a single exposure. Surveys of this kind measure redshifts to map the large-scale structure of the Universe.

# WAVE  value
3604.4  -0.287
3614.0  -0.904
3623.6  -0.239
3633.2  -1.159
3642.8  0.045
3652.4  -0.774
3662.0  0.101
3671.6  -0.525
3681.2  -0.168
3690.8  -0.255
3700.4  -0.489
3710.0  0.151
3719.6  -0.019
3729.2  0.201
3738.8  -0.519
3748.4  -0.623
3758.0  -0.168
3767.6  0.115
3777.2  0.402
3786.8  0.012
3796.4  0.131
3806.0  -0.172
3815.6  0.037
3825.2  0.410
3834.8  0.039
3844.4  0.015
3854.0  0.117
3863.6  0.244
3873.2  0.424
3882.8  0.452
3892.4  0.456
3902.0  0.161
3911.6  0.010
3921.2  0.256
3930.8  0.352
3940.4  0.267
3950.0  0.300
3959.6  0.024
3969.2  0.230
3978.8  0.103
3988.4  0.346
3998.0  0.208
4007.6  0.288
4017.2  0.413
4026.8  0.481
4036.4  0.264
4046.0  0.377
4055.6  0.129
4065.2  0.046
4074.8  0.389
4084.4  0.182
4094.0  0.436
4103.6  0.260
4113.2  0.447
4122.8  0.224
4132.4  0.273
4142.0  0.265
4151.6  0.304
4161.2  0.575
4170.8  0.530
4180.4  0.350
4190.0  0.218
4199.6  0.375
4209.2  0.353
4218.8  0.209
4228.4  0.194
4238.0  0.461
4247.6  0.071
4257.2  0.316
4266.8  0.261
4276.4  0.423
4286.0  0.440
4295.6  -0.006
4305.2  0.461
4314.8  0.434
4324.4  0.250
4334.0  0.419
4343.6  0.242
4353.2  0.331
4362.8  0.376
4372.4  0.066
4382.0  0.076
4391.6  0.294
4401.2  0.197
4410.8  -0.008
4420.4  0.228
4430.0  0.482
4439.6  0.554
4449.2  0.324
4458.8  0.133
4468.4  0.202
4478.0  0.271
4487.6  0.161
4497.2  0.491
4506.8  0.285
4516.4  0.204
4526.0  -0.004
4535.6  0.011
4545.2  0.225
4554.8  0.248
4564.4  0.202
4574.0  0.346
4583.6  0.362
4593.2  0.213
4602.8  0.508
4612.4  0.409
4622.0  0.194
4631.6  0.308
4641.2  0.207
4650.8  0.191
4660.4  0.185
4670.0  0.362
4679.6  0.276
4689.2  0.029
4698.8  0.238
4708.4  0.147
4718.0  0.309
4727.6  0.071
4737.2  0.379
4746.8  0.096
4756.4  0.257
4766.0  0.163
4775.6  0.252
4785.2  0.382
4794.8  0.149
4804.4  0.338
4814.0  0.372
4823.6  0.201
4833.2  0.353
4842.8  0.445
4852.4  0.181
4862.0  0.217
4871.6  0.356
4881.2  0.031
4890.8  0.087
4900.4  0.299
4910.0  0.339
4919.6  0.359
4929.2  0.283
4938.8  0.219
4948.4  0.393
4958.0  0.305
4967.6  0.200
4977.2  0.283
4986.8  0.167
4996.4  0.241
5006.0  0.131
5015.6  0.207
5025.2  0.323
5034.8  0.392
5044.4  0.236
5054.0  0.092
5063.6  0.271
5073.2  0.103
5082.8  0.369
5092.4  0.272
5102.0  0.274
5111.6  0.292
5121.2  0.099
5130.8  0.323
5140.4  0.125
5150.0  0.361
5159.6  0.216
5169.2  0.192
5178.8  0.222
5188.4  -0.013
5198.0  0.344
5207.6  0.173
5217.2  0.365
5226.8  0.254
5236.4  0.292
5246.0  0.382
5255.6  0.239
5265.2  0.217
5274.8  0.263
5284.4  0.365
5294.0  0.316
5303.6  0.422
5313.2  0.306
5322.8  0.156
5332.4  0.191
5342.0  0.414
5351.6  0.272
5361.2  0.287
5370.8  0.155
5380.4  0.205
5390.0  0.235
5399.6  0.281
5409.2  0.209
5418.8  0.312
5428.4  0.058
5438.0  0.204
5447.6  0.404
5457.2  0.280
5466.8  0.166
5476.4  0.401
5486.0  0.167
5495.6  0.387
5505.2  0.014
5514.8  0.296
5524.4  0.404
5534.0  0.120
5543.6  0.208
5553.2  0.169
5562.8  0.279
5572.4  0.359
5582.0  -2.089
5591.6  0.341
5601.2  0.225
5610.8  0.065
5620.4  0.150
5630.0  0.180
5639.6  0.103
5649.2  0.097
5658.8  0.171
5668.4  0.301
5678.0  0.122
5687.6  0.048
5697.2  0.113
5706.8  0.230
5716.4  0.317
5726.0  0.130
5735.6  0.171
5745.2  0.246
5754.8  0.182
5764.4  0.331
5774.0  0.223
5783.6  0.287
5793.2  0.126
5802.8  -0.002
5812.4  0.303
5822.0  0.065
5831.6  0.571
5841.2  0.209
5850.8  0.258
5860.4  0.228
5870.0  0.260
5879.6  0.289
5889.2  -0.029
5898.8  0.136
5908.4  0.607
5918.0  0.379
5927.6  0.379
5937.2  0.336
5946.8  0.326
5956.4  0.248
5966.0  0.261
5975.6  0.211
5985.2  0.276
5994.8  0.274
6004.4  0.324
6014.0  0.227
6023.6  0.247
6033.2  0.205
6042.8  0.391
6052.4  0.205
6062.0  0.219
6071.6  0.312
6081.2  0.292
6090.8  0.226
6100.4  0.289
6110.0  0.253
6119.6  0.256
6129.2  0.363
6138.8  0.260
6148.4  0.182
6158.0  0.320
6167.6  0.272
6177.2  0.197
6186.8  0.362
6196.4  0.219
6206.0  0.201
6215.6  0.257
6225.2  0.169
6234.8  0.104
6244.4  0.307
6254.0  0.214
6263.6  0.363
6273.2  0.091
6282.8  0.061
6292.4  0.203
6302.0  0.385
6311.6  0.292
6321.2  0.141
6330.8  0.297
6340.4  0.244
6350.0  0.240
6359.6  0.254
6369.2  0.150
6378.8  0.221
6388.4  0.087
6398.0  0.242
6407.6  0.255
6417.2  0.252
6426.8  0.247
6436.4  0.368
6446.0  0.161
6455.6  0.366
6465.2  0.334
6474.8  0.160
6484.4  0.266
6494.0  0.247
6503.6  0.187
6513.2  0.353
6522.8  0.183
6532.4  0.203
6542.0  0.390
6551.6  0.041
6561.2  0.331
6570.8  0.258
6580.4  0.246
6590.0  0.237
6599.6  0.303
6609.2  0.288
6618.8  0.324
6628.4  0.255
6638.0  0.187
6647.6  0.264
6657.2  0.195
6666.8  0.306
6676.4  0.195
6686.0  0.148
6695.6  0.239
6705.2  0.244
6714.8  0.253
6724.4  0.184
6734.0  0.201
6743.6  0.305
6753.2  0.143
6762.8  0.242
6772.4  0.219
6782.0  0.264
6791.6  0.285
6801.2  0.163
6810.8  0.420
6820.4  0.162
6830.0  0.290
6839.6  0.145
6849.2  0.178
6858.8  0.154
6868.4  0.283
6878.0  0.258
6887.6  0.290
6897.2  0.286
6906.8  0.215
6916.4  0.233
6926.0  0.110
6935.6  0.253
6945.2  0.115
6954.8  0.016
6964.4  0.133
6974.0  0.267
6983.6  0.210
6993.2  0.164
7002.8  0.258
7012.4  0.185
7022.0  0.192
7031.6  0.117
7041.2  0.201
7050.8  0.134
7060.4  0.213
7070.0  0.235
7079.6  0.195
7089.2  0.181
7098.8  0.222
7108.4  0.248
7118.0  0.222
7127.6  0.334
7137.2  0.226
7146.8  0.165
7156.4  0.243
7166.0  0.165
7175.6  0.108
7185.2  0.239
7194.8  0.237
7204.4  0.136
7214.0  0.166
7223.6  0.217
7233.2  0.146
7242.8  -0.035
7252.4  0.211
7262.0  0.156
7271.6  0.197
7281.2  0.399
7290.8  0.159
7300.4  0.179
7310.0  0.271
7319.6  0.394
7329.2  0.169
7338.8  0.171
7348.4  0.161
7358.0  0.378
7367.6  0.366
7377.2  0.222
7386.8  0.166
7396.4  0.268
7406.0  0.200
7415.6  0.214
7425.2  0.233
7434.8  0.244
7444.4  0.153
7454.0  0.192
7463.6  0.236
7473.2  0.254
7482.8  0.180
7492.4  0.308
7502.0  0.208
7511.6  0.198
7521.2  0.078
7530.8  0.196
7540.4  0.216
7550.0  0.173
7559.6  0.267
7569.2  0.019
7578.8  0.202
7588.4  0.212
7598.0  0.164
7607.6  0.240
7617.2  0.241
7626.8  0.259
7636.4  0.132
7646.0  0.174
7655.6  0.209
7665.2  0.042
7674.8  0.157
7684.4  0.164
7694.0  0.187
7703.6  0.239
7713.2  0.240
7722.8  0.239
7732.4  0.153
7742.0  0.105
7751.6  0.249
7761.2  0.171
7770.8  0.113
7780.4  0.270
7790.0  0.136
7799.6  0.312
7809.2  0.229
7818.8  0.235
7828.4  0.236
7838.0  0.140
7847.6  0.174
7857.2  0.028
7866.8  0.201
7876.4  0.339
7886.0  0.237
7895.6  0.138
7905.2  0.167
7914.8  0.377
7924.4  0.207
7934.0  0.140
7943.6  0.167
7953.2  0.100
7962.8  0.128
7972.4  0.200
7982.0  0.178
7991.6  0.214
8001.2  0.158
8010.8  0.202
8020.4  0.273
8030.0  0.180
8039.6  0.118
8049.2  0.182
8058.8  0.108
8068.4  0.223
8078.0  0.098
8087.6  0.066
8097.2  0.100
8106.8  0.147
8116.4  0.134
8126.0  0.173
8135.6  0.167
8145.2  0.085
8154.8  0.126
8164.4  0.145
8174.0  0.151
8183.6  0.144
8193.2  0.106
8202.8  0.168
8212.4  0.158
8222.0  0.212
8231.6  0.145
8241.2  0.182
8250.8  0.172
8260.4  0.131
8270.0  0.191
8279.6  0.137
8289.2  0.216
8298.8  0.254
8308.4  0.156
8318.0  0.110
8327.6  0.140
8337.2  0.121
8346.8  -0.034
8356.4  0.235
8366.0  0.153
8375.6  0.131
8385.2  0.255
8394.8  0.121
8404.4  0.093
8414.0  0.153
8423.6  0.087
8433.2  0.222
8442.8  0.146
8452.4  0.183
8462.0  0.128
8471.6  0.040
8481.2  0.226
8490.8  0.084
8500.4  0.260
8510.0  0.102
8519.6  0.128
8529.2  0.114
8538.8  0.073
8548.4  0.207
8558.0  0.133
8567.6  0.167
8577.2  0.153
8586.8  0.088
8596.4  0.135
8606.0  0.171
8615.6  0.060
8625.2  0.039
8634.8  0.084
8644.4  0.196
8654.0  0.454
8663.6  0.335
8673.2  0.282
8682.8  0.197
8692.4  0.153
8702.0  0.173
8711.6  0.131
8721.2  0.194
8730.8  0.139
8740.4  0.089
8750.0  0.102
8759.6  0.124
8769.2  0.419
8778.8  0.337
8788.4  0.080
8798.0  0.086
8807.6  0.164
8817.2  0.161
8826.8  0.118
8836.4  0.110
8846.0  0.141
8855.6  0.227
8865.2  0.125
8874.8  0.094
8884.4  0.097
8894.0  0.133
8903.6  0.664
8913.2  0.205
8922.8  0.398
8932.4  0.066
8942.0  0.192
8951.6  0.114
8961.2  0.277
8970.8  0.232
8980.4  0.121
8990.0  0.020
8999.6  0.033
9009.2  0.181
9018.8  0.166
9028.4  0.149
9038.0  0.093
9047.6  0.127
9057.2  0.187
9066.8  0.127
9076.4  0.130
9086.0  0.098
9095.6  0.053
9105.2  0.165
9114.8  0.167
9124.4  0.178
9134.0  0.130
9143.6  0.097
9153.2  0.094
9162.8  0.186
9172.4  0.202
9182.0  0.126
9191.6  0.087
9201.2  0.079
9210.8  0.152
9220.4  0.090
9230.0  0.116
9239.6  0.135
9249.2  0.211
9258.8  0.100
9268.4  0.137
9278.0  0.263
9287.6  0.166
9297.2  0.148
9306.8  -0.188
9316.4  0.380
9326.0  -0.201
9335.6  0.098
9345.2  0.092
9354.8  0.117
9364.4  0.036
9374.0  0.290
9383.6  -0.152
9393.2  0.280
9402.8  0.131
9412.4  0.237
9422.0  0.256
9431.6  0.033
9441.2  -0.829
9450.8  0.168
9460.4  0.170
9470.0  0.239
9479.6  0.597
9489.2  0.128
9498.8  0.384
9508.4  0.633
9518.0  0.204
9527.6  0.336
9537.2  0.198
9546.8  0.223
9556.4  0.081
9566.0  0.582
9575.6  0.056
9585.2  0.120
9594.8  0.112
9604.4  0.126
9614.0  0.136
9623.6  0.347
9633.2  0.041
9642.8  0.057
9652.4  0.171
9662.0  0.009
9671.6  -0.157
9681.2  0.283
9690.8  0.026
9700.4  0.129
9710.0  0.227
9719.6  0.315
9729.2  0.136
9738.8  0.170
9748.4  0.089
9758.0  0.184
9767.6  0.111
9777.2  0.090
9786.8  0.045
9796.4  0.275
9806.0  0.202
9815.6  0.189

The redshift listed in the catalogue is 0.04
